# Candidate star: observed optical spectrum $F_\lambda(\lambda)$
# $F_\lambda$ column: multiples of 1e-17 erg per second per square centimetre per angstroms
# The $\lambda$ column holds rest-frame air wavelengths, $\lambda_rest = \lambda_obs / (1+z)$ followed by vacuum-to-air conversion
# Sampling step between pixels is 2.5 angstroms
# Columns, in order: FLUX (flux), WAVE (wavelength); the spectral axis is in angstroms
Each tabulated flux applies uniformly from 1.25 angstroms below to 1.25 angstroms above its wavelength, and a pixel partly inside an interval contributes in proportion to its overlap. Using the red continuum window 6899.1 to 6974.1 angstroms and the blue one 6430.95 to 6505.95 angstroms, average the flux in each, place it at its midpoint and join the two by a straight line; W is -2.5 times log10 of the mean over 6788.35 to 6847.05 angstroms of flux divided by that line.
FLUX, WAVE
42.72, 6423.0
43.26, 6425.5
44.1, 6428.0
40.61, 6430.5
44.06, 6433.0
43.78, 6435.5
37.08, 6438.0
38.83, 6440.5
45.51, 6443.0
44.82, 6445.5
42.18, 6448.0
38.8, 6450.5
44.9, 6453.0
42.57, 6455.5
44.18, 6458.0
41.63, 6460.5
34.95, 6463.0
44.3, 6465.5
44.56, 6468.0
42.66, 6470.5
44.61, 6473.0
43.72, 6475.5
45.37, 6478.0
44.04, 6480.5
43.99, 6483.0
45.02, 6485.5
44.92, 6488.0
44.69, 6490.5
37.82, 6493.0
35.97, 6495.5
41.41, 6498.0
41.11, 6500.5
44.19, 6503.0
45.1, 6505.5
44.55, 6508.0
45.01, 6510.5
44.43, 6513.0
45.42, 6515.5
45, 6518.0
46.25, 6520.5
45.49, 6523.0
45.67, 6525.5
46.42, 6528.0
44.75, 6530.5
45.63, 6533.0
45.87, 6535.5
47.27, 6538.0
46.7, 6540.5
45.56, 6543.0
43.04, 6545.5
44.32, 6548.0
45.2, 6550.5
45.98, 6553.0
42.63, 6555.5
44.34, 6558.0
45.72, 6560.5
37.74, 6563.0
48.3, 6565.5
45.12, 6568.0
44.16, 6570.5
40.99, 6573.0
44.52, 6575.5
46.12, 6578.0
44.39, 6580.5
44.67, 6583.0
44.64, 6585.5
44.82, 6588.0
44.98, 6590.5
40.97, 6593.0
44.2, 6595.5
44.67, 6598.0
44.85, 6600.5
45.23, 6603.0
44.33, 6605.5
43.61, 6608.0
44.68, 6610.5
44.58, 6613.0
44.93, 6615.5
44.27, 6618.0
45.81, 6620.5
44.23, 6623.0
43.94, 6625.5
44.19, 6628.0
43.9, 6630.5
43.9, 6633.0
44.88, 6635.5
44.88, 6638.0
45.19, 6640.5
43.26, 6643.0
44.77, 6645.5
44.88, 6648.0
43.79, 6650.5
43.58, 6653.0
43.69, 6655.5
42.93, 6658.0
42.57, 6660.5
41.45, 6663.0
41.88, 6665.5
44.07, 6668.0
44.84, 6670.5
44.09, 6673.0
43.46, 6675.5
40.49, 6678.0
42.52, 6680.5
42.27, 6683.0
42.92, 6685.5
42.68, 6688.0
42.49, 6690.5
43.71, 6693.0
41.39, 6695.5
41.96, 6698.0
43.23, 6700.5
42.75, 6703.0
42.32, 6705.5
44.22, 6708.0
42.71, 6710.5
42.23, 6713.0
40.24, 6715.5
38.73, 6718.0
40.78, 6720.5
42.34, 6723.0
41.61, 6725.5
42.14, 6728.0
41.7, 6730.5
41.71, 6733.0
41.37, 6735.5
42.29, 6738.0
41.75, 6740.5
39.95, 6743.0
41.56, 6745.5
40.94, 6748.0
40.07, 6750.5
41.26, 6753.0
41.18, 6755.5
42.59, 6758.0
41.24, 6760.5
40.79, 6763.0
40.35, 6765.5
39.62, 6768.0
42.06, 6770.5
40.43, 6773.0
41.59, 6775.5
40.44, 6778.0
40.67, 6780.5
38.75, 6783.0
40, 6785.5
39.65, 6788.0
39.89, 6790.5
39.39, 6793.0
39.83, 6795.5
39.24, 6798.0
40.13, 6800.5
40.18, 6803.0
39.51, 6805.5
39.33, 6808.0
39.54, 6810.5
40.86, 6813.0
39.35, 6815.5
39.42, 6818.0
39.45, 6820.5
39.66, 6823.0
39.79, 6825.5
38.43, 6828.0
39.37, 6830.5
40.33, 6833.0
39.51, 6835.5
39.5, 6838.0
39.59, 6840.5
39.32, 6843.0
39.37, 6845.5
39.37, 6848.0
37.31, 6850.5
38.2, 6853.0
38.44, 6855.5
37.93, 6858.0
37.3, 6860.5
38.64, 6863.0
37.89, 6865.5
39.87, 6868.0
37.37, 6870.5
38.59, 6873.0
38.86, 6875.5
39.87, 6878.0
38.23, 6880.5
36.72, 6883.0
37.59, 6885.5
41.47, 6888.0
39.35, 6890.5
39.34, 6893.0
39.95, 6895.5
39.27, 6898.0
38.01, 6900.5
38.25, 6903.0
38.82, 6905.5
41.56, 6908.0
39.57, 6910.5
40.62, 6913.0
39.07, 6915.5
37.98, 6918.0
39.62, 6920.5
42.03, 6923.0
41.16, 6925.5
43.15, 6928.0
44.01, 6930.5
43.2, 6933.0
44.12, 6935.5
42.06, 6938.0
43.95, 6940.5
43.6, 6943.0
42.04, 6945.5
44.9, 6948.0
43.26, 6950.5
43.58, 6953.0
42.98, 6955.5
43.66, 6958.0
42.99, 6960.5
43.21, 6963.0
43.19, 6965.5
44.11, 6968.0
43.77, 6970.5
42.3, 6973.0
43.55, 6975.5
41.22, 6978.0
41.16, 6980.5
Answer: 0.07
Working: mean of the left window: 42.5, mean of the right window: 42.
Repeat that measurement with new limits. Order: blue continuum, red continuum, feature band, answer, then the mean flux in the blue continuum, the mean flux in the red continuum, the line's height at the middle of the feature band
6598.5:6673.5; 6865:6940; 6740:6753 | 0.04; 44.1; 40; 42.4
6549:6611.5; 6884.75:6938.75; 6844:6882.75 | 0.07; 44.3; 40.5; 41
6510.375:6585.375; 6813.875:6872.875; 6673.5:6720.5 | -0.01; 44.9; 38.9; 41.9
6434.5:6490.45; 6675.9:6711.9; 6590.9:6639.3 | -0.04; 42.9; 42.6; 42.7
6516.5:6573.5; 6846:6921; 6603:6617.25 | -0.02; 44.9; 38.8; 43.8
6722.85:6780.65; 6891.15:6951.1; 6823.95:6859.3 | 0.06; 41.2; 41.2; 41.2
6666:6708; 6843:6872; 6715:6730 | 0.02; 42.8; 38.4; 41.9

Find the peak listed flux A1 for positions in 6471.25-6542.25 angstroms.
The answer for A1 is 47.27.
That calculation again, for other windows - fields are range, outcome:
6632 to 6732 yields 45.19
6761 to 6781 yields 42.06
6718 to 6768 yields 42.59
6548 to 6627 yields 48.3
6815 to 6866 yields 40.33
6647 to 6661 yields 44.88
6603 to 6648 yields 45.81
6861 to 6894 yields 41.47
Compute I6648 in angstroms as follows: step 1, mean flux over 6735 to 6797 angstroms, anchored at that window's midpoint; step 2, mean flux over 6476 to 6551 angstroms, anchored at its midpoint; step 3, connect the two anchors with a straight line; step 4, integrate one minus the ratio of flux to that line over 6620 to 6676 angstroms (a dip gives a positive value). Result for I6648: -2.00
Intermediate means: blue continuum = 44.3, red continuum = 40.7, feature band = 43.9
